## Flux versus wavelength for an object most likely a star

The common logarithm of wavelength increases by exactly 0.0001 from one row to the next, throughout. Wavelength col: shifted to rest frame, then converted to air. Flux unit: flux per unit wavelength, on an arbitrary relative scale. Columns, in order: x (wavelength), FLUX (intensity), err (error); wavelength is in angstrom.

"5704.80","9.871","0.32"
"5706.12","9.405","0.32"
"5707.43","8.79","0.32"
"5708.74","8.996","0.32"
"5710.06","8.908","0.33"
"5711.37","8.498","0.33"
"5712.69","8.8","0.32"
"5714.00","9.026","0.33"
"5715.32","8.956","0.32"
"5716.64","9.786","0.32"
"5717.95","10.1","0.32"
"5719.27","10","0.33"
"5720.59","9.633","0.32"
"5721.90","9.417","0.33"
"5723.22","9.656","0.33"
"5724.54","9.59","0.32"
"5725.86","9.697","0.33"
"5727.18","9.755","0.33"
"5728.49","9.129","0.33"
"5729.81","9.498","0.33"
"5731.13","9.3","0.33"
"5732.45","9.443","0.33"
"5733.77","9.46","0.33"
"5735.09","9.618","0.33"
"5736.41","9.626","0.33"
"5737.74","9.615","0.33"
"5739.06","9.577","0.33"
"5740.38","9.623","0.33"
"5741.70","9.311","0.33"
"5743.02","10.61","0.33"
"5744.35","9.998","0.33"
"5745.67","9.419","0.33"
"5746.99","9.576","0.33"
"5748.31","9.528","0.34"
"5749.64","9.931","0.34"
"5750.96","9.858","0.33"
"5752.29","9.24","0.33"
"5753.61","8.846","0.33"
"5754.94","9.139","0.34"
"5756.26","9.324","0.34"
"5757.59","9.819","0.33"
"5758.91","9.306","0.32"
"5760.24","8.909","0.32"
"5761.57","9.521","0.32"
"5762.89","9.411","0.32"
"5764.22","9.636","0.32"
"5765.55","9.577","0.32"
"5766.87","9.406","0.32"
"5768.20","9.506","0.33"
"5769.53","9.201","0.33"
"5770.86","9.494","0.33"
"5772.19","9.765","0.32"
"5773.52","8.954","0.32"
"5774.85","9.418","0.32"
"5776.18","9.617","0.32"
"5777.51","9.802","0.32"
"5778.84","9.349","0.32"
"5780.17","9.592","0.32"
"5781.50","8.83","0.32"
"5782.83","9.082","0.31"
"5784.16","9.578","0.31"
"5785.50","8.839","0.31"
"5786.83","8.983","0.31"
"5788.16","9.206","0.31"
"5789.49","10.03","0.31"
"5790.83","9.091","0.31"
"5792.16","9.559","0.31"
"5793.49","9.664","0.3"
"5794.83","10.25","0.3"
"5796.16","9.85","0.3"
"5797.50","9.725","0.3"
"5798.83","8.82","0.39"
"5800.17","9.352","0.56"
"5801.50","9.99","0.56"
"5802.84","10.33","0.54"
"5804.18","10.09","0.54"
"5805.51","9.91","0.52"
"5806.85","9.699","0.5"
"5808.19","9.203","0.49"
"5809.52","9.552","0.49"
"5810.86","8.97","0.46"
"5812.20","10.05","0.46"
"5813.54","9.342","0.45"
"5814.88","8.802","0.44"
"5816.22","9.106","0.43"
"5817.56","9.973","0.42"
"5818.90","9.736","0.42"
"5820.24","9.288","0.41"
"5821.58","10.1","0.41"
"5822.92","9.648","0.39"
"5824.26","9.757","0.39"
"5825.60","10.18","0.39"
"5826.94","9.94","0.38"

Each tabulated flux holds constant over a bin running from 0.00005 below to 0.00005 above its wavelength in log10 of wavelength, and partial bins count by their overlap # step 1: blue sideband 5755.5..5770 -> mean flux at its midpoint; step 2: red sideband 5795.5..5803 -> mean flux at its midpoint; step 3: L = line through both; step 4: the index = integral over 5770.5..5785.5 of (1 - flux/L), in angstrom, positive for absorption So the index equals 0.2 angstrom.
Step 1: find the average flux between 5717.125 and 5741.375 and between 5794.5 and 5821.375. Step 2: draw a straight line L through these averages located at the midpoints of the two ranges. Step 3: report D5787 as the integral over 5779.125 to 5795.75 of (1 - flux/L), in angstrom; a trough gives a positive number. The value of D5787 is 0.3 angstrom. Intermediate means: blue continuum 9.6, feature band 9.4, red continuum 9.6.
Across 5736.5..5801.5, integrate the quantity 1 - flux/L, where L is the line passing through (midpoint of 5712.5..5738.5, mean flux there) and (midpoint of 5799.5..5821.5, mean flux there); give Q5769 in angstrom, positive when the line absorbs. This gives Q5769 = 0.54 angstrom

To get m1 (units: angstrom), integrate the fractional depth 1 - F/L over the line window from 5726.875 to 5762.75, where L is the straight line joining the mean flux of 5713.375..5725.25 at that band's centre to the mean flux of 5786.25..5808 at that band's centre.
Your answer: 0.31 angstrom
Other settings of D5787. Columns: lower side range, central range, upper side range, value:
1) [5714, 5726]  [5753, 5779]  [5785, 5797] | 0.4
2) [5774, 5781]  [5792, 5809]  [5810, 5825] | -0.4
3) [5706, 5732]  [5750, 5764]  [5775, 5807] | 0.1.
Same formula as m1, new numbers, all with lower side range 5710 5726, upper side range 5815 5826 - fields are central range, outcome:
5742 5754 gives -0.3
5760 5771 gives 0.1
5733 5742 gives -0.1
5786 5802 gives 0.1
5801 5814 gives -0.1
